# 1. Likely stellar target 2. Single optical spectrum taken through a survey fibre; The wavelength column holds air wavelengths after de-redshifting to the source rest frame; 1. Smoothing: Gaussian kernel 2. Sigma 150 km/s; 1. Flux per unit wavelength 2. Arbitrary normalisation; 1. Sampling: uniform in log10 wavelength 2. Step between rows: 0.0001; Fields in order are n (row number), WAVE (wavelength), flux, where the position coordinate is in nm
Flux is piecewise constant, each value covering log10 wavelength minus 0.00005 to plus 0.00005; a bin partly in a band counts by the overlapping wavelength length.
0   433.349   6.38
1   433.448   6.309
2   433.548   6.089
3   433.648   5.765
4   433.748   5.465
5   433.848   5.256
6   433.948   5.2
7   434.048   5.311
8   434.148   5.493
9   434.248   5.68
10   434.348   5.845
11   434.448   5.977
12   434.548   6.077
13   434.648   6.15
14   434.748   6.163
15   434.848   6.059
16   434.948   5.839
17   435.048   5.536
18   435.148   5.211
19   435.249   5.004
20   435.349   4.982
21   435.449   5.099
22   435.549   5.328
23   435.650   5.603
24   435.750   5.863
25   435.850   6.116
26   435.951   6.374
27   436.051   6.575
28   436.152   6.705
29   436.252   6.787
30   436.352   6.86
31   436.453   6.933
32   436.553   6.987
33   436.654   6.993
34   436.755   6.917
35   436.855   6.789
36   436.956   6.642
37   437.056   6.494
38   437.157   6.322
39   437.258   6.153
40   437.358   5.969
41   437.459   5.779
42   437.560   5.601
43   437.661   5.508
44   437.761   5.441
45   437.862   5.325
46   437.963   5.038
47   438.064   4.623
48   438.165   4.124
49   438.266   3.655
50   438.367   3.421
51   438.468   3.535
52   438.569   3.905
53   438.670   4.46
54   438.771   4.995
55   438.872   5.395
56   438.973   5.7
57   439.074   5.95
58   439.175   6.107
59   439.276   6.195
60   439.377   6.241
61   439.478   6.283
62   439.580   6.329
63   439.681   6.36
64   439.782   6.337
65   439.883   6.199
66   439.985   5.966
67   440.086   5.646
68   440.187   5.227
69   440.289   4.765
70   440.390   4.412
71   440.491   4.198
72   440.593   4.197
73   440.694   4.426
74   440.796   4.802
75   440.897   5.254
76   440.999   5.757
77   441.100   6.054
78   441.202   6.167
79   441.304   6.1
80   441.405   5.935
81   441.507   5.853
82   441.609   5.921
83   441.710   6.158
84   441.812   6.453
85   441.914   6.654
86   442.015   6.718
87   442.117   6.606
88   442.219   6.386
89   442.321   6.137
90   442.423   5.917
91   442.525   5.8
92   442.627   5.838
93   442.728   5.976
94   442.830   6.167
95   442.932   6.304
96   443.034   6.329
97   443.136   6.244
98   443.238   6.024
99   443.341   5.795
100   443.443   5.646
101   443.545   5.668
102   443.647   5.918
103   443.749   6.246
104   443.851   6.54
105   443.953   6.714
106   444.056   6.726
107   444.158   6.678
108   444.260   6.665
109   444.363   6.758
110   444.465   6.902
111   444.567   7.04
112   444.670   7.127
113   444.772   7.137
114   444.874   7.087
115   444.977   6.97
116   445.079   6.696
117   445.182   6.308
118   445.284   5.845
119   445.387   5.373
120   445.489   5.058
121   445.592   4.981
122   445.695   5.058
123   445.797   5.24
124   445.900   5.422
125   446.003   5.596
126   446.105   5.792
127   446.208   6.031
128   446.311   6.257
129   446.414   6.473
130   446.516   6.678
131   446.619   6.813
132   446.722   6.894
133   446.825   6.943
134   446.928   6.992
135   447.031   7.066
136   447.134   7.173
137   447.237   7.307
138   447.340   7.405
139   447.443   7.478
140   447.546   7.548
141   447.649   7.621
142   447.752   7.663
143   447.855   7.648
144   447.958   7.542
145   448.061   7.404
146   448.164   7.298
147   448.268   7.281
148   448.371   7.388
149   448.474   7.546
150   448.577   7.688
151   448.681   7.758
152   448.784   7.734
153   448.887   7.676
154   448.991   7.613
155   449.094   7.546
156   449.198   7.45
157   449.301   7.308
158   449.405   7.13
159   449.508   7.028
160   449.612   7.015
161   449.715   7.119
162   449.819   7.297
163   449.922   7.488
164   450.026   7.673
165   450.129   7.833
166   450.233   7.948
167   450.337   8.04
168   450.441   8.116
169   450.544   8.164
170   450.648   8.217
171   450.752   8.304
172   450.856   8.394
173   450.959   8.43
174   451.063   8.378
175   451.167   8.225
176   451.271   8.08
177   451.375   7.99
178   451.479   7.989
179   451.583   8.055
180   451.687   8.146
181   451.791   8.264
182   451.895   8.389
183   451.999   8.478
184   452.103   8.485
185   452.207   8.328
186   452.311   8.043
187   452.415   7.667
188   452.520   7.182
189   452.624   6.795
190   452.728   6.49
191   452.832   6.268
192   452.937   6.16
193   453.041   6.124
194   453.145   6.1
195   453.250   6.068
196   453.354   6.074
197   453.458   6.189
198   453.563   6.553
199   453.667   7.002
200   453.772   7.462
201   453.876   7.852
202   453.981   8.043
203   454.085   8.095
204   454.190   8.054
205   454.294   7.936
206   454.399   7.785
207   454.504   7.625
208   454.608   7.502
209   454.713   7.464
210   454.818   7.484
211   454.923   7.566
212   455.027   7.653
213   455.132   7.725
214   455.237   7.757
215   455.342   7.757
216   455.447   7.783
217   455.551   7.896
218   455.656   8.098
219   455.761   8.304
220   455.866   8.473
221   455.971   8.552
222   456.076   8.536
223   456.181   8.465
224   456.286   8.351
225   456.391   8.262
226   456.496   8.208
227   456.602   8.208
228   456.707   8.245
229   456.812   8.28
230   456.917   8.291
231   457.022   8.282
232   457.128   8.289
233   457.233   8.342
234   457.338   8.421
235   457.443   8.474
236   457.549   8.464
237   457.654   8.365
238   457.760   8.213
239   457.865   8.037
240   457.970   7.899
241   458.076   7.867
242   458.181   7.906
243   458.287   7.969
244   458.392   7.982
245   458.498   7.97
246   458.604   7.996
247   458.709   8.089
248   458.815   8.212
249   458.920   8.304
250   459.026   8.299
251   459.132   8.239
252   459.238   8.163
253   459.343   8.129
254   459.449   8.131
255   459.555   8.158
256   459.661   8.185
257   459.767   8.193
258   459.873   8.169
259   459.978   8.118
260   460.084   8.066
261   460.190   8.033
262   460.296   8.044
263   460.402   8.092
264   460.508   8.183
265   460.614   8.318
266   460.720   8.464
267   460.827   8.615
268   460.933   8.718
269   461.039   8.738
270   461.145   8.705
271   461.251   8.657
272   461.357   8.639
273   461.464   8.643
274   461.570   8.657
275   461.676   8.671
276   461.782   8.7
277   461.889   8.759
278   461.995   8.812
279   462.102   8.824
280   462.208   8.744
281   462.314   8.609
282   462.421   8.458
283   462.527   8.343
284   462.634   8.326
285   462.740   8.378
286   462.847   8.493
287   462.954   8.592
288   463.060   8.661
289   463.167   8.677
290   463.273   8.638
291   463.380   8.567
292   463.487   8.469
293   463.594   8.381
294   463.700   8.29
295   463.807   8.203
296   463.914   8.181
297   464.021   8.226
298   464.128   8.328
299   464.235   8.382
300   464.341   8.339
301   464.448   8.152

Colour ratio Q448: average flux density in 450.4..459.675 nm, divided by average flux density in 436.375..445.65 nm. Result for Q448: 1.3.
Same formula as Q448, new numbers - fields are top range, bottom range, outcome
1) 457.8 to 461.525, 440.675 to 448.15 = 1.29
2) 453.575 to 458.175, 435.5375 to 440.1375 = 1.38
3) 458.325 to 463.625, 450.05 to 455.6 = 1.10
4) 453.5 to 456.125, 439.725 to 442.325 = 1.37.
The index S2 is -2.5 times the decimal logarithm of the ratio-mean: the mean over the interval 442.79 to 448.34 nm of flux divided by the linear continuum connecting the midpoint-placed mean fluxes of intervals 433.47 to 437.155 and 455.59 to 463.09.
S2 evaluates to 0.07 mag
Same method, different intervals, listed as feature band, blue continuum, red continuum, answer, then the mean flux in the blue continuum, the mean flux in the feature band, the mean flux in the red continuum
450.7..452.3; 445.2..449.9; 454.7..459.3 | -0.120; 6.87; 8.26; 8.12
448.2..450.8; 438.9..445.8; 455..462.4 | -0.090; 6.01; 7.61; 8.28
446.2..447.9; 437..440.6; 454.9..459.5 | -0.075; 5.35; 7.08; 8.15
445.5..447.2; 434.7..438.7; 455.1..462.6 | 0.105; 5.67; 6.19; 8.29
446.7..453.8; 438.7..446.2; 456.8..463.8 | -0.073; 5.96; 7.48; 8.35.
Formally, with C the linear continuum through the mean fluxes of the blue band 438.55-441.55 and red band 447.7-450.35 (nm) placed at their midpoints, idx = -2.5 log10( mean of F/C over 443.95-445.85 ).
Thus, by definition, 0.04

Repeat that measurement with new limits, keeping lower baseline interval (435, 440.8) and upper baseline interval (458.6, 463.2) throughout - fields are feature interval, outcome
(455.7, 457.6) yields -0.062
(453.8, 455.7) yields -0.017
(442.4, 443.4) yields 0.030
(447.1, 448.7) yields -0.100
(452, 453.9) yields 0.071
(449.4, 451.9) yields -0.109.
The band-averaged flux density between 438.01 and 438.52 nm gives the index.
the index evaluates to 3.88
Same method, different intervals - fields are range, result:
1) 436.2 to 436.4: 6.85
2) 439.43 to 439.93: 6.3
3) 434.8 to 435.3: 5.53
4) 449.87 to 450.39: 7.79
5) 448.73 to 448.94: 7.71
